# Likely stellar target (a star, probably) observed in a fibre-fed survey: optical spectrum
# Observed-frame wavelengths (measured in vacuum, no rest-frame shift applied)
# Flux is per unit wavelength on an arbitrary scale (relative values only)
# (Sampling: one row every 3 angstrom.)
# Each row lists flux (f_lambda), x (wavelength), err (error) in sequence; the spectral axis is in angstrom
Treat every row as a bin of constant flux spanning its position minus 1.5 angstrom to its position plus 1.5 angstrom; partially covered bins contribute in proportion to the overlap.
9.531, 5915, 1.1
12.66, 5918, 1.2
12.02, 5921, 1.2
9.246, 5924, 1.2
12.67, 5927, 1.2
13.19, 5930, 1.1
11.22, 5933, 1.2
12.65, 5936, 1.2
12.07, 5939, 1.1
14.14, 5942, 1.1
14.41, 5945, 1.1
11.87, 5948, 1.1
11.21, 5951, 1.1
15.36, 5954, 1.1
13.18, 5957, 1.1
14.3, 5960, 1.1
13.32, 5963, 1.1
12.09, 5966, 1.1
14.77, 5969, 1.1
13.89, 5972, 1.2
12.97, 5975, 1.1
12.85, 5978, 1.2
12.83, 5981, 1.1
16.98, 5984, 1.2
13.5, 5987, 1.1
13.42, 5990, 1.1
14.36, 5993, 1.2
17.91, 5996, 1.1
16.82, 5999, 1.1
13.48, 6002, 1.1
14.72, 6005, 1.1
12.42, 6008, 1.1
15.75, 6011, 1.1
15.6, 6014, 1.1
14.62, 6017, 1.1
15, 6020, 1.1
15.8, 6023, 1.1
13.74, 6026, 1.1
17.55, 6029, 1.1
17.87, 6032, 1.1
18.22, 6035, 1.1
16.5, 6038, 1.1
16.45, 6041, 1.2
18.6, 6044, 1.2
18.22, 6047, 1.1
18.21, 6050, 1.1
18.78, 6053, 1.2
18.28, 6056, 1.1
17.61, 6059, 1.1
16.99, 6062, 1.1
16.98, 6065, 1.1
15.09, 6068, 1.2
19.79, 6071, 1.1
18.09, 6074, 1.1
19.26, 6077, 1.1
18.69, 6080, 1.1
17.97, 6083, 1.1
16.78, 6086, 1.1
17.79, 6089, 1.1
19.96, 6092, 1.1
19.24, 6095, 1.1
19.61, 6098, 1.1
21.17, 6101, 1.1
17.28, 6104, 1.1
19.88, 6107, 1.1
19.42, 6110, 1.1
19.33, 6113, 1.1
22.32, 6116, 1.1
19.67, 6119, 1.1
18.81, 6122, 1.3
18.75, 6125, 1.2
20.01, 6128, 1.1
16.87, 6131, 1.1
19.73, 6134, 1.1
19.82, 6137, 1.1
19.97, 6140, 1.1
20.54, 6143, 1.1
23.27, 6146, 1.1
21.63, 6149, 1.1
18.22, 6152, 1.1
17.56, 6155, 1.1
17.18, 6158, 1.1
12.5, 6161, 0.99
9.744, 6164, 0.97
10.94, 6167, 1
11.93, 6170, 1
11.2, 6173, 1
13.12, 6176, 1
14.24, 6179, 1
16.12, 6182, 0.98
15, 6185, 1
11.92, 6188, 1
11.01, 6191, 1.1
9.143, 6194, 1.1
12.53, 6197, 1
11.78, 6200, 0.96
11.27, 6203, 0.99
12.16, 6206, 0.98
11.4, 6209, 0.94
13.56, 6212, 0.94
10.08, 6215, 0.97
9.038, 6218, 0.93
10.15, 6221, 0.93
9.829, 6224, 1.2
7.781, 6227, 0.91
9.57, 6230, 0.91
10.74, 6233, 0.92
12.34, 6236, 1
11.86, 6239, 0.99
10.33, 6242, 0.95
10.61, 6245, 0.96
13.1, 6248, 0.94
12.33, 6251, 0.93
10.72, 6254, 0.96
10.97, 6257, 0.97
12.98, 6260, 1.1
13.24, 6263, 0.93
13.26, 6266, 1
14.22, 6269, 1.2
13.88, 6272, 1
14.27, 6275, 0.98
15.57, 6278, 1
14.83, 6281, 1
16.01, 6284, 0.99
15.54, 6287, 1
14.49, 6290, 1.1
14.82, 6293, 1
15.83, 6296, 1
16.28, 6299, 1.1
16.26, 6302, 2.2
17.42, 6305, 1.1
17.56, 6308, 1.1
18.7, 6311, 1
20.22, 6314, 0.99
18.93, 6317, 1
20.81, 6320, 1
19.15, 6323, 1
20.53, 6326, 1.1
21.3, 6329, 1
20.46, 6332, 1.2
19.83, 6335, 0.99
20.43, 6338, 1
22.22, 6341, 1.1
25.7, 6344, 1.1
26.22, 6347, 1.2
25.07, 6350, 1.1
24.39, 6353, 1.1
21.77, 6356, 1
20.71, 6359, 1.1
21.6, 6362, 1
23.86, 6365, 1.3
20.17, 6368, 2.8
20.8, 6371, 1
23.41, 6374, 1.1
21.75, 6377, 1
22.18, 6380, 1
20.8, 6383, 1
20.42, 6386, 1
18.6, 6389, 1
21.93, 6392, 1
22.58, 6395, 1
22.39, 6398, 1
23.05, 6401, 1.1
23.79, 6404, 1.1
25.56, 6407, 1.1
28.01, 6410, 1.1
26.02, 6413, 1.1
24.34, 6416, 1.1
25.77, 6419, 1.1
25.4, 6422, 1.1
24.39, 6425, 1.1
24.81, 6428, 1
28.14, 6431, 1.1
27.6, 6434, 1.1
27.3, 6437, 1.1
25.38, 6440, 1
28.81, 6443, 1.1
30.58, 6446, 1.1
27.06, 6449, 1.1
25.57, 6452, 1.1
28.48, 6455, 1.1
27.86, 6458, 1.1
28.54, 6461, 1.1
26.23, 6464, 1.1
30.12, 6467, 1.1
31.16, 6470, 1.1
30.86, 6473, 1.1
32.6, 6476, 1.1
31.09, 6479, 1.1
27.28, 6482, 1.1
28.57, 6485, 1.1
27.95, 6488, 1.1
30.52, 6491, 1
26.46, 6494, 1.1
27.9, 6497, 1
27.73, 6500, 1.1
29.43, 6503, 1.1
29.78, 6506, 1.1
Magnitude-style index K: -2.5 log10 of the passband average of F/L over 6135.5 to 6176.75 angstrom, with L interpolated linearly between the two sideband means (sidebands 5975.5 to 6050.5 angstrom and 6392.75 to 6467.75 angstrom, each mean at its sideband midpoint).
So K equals 0.17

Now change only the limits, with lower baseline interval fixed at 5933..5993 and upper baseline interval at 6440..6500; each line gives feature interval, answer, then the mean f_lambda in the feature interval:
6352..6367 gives 0.14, 22.3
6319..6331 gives 0.19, 20.4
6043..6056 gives -0.15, 18.4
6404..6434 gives 0.06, 25.8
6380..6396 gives 0.25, 20.9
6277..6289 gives 0.44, 15.4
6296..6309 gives 0.38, 16.7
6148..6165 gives 0.19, 16.2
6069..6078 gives -0.13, 18.8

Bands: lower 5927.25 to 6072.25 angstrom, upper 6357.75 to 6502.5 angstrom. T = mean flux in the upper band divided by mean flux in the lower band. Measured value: 1.71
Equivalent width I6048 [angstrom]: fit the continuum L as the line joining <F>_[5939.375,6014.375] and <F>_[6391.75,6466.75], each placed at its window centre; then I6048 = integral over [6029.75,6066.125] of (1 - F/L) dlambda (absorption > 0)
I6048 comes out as -4.1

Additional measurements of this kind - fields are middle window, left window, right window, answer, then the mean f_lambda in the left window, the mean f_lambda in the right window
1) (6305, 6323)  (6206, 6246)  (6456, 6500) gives -2.1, 10.6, 29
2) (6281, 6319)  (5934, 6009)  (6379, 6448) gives 8.9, 13.8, 24.7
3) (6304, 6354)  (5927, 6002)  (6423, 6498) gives 6.7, 13.7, 28.2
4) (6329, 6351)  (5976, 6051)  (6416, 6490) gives 1.9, 15.6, 27.9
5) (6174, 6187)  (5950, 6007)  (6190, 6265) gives -3.0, 14.1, 11.2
